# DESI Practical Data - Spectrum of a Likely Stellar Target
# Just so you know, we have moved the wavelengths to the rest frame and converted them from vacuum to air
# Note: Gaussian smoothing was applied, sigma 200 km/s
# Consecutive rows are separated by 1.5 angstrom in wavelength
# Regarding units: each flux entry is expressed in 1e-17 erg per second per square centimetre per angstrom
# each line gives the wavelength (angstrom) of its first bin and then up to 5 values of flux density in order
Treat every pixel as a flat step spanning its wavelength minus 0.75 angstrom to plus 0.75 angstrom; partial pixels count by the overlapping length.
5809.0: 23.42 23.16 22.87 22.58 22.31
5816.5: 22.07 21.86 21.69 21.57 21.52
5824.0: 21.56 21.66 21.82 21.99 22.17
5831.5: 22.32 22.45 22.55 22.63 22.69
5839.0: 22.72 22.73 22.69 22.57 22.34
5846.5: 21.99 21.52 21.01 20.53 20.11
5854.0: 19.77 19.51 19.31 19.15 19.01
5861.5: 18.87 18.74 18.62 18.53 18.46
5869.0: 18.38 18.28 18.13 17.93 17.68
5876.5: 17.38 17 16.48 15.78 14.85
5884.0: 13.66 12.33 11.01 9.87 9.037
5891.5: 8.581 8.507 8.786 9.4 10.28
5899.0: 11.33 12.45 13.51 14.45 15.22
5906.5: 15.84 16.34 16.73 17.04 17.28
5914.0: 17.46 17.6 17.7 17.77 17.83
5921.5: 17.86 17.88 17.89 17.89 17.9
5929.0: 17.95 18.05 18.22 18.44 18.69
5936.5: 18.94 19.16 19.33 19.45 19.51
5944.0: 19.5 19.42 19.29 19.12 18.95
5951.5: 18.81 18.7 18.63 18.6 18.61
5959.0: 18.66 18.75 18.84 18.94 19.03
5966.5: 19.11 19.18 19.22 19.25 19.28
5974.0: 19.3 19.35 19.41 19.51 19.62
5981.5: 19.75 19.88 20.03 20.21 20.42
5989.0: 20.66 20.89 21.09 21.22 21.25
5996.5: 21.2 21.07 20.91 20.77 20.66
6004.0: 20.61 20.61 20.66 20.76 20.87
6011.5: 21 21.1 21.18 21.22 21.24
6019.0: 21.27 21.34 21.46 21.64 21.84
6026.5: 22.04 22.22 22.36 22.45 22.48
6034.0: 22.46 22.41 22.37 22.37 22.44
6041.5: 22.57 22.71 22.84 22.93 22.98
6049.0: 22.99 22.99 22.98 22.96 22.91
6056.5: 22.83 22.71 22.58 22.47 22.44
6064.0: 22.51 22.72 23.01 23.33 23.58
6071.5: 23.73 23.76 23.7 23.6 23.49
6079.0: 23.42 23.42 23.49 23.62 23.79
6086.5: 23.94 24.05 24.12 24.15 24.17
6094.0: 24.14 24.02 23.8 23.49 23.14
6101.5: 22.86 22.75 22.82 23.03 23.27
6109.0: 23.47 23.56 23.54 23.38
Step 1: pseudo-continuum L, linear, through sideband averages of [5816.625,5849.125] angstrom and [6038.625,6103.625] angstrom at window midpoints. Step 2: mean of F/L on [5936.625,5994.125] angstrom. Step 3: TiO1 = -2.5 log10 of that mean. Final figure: 0.17 mag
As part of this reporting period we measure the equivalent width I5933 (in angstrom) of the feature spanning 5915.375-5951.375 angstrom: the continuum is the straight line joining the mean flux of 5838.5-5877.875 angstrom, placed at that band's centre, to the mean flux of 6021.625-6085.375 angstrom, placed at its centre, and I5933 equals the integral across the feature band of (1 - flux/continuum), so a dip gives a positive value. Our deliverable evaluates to 4.2 angstrom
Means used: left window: 19.8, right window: 22.8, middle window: 18.5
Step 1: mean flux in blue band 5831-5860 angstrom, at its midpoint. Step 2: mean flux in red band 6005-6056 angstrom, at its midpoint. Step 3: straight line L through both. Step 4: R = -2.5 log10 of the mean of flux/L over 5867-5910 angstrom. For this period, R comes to 0.47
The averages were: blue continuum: 21.4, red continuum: 22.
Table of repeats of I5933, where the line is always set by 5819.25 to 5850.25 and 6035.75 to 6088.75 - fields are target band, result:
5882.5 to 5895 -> 6.6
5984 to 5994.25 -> 1.0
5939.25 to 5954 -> 2.2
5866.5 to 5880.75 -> 2.9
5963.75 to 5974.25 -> 1.6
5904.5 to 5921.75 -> 4.1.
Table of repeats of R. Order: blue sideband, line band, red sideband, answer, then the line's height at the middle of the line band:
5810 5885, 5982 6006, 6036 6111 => 0.075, 22.2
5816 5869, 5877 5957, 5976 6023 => 0.283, 20.9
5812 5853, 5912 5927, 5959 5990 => 0.156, 20.5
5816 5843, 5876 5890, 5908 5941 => 0.384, 19.8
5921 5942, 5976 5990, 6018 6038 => 0.021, 20.3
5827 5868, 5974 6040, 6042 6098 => 0.079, 22.6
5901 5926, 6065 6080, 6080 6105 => -0.027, 22.9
